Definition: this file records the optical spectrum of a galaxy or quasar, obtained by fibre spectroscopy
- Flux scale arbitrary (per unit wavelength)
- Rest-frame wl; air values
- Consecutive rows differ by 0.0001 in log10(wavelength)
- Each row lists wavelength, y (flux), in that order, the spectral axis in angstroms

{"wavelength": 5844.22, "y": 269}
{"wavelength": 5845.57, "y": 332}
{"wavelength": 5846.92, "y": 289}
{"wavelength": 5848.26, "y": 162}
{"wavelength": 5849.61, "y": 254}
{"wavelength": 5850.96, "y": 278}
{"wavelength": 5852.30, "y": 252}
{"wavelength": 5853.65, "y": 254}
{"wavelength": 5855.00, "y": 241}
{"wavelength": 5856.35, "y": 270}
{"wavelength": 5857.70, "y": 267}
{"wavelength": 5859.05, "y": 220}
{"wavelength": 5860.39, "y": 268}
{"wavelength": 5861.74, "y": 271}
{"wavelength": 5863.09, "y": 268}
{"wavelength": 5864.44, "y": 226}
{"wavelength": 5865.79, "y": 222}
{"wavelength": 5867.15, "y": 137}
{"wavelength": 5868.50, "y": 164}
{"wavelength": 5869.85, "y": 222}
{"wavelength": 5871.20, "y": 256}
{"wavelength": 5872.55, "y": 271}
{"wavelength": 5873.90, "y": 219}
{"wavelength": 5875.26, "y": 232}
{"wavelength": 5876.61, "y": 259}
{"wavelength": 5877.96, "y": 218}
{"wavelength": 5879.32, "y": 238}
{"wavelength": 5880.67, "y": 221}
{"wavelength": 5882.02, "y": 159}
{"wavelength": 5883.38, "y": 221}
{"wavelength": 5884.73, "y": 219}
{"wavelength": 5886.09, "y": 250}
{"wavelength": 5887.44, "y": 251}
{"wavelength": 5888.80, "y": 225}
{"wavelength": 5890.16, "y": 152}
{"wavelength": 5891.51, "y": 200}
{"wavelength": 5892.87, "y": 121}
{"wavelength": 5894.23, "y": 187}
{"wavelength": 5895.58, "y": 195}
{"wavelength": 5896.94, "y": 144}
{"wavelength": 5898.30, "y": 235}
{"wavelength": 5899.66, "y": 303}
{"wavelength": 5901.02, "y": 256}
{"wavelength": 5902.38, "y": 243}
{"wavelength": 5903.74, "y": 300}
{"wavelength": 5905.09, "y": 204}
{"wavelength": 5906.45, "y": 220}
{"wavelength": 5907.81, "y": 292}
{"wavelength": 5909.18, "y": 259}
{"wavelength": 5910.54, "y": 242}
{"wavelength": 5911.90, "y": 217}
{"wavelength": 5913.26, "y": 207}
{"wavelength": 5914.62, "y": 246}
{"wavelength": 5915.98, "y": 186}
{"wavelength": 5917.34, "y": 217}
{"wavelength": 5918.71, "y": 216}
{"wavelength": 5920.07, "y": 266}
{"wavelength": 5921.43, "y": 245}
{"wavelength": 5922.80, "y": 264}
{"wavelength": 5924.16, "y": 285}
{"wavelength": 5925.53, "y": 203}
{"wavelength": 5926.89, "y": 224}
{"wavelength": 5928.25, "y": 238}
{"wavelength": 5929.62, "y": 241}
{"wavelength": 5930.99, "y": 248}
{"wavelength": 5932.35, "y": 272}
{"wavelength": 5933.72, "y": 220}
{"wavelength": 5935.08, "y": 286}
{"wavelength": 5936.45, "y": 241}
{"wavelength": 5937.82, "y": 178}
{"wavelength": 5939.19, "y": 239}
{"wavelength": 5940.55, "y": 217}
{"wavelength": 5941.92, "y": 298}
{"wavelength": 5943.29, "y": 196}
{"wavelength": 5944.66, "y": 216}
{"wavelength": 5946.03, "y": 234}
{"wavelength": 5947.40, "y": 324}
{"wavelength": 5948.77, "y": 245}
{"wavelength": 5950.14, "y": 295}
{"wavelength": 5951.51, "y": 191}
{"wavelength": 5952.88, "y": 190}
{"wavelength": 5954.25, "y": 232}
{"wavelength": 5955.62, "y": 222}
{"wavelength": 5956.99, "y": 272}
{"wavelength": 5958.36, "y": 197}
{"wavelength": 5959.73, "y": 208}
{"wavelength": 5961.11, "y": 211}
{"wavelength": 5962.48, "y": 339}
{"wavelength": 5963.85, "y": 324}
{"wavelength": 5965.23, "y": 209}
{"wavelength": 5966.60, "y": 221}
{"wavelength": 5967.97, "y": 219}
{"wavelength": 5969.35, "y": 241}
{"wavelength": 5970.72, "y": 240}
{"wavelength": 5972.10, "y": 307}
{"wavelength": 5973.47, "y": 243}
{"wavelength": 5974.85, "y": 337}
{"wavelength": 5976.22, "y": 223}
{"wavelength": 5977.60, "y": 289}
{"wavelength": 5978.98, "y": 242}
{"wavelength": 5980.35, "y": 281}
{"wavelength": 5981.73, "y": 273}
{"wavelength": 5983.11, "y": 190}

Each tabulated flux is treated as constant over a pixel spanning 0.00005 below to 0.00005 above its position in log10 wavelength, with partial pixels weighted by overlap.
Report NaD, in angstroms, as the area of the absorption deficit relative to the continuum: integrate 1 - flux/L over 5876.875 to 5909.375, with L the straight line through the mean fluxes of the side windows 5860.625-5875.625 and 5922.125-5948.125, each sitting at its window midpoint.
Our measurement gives 1.7 angstroms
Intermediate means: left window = 227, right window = 243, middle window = 221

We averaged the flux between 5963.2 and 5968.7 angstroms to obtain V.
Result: 242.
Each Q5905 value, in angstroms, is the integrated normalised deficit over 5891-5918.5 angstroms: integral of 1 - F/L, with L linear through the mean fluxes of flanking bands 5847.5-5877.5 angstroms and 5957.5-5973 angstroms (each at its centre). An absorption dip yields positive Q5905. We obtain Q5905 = 2.0 angstroms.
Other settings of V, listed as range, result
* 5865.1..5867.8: 180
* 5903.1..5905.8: 252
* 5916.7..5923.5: 242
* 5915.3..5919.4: 206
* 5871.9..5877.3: 245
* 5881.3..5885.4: 200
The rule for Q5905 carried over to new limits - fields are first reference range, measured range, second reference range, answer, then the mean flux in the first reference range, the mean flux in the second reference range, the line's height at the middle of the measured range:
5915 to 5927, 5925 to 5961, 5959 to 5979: 1.39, 235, 257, 245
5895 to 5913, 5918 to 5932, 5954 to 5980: -0.03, 239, 252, 243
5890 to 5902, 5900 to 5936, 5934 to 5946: -4.16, 202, 233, 218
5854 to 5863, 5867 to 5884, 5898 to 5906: 2.50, 257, 257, 257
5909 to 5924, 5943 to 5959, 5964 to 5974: 0.36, 234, 244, 241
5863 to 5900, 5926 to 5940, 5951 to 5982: -0.21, 213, 248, 234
